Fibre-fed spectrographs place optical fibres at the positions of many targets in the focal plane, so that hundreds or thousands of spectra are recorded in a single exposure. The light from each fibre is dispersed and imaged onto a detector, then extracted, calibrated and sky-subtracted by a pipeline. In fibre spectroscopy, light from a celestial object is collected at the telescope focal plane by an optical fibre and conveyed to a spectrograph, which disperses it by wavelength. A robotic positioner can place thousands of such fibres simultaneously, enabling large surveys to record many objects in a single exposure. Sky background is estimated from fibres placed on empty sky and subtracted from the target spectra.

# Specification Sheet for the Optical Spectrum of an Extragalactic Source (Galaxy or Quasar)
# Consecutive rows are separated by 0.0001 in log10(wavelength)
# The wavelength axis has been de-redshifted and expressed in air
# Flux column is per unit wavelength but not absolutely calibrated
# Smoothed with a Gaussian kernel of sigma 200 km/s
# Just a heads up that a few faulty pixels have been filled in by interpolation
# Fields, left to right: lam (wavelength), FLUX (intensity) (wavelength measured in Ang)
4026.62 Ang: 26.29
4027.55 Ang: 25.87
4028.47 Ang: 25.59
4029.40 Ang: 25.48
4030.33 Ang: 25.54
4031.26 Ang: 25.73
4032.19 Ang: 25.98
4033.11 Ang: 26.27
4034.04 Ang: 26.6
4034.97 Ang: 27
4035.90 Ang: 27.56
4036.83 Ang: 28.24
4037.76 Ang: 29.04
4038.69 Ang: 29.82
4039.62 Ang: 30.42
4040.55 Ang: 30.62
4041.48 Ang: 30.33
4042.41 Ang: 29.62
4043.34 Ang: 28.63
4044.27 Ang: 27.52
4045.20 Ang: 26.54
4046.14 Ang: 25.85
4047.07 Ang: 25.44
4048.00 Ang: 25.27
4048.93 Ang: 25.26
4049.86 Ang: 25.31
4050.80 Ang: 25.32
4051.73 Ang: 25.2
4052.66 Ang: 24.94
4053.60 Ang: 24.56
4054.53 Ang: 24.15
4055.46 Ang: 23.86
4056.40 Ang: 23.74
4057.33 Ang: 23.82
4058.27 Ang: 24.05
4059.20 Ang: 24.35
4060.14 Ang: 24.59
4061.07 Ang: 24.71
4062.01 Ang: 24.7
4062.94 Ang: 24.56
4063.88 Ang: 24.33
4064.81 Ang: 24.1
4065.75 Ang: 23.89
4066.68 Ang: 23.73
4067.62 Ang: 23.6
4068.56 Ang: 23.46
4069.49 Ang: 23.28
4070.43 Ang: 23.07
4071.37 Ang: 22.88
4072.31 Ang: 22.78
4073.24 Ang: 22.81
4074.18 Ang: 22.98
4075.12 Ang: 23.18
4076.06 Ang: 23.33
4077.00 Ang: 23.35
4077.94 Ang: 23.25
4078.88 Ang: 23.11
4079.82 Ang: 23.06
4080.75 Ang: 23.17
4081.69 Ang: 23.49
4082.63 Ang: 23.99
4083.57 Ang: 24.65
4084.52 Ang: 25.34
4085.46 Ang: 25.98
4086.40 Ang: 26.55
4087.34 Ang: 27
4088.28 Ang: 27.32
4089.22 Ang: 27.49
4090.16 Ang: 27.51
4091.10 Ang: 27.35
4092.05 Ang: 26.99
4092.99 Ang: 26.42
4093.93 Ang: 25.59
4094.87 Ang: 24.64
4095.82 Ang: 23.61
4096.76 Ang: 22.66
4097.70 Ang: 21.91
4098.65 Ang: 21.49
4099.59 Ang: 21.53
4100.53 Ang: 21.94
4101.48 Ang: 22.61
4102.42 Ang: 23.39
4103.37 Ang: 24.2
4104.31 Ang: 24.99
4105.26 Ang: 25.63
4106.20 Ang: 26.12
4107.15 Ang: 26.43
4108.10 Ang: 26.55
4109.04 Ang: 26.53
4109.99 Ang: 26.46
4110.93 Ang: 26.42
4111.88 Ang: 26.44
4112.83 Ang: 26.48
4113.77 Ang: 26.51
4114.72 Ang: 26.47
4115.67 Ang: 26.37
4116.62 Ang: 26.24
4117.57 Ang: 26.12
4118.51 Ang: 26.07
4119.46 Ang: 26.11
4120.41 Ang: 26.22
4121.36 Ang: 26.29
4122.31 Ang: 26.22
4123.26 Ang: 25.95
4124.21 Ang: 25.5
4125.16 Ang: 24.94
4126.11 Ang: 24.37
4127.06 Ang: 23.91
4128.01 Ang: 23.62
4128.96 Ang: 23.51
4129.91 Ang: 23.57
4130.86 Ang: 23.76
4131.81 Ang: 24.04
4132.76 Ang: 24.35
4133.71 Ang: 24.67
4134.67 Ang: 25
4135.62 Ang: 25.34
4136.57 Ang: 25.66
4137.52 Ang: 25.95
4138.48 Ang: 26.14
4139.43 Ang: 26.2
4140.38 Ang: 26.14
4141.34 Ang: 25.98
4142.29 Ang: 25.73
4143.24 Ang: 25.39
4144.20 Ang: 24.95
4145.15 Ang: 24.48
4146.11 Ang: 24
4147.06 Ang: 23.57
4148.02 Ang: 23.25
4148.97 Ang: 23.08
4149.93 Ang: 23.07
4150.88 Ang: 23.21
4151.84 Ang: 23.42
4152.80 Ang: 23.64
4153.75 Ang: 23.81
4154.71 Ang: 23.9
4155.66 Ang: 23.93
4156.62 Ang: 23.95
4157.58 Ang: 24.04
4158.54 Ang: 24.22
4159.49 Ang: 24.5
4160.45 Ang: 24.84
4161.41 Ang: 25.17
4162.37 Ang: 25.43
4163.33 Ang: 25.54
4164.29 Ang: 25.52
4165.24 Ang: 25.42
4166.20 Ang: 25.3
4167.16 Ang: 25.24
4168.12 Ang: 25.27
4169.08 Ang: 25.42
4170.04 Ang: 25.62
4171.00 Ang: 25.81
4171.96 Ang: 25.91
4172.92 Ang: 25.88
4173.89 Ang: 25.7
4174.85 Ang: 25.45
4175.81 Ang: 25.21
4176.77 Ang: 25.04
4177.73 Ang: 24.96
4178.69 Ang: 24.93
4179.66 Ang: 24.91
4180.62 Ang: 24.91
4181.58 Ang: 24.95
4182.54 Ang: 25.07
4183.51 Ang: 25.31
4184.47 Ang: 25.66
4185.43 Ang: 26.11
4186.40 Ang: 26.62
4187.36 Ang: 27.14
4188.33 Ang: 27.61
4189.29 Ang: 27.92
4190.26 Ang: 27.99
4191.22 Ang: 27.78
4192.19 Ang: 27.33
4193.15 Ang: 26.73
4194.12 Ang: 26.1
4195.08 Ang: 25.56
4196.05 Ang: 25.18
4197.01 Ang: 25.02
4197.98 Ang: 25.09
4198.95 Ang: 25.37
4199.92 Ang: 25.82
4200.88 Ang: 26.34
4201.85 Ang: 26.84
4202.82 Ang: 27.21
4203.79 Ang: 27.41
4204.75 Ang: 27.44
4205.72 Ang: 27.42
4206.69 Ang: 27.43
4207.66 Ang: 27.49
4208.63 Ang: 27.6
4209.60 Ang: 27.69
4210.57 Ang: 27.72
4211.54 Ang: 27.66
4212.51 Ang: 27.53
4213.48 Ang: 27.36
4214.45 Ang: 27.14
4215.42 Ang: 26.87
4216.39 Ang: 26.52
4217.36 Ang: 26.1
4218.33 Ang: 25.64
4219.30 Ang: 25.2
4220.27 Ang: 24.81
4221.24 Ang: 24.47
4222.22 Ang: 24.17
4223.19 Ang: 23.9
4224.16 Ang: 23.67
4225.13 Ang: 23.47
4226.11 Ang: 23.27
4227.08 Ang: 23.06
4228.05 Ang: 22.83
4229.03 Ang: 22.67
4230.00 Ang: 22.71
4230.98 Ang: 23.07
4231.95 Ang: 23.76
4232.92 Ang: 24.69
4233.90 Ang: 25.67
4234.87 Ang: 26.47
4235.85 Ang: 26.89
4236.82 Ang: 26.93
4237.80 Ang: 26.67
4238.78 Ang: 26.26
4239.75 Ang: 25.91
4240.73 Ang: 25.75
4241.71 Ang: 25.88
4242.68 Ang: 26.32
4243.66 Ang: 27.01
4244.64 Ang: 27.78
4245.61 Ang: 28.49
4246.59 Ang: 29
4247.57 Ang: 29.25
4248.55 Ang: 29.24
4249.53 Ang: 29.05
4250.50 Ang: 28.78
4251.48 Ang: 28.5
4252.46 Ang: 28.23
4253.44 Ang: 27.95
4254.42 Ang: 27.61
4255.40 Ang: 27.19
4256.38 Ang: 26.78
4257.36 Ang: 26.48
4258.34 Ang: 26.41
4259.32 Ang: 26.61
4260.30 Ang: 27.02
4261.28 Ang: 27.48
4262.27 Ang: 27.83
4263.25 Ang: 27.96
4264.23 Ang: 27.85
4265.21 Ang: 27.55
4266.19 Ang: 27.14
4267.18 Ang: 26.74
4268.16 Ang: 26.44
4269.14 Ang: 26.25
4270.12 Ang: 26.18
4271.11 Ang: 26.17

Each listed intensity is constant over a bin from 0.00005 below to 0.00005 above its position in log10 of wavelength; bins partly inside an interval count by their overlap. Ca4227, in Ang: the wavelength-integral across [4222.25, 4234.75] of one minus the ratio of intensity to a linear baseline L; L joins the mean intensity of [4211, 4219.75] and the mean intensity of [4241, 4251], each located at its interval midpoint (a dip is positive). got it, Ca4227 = 1.65 Ang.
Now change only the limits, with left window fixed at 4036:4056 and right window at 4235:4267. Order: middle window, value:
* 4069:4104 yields 3.7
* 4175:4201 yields 1.3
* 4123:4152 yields 2.7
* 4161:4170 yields 0.6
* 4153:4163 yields 1.0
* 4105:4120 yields 0.4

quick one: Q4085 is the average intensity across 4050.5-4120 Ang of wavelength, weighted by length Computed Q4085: 24.7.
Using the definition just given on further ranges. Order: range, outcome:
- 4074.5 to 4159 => 24.8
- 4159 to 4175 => 25.4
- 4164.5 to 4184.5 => 25.3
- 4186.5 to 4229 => 26.1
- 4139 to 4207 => 25.4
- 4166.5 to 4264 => 26.2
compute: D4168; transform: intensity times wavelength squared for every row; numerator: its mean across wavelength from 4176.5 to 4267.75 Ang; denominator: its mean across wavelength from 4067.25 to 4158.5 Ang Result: 1.1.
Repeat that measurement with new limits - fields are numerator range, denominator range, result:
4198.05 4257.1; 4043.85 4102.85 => 1.16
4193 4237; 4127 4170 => 1.08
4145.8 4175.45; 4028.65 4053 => 0.97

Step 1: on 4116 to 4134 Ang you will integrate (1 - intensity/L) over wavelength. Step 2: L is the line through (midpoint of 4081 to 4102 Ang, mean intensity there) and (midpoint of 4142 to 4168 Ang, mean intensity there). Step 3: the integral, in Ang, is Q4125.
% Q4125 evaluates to -0.3 Ang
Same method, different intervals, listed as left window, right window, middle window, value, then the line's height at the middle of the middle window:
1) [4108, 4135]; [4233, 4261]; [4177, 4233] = 1.8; 26.7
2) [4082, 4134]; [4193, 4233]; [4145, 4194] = 0.5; 25.5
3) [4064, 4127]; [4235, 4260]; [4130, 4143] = 0.1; 25.5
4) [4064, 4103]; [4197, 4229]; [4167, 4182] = 0.0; 25.4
